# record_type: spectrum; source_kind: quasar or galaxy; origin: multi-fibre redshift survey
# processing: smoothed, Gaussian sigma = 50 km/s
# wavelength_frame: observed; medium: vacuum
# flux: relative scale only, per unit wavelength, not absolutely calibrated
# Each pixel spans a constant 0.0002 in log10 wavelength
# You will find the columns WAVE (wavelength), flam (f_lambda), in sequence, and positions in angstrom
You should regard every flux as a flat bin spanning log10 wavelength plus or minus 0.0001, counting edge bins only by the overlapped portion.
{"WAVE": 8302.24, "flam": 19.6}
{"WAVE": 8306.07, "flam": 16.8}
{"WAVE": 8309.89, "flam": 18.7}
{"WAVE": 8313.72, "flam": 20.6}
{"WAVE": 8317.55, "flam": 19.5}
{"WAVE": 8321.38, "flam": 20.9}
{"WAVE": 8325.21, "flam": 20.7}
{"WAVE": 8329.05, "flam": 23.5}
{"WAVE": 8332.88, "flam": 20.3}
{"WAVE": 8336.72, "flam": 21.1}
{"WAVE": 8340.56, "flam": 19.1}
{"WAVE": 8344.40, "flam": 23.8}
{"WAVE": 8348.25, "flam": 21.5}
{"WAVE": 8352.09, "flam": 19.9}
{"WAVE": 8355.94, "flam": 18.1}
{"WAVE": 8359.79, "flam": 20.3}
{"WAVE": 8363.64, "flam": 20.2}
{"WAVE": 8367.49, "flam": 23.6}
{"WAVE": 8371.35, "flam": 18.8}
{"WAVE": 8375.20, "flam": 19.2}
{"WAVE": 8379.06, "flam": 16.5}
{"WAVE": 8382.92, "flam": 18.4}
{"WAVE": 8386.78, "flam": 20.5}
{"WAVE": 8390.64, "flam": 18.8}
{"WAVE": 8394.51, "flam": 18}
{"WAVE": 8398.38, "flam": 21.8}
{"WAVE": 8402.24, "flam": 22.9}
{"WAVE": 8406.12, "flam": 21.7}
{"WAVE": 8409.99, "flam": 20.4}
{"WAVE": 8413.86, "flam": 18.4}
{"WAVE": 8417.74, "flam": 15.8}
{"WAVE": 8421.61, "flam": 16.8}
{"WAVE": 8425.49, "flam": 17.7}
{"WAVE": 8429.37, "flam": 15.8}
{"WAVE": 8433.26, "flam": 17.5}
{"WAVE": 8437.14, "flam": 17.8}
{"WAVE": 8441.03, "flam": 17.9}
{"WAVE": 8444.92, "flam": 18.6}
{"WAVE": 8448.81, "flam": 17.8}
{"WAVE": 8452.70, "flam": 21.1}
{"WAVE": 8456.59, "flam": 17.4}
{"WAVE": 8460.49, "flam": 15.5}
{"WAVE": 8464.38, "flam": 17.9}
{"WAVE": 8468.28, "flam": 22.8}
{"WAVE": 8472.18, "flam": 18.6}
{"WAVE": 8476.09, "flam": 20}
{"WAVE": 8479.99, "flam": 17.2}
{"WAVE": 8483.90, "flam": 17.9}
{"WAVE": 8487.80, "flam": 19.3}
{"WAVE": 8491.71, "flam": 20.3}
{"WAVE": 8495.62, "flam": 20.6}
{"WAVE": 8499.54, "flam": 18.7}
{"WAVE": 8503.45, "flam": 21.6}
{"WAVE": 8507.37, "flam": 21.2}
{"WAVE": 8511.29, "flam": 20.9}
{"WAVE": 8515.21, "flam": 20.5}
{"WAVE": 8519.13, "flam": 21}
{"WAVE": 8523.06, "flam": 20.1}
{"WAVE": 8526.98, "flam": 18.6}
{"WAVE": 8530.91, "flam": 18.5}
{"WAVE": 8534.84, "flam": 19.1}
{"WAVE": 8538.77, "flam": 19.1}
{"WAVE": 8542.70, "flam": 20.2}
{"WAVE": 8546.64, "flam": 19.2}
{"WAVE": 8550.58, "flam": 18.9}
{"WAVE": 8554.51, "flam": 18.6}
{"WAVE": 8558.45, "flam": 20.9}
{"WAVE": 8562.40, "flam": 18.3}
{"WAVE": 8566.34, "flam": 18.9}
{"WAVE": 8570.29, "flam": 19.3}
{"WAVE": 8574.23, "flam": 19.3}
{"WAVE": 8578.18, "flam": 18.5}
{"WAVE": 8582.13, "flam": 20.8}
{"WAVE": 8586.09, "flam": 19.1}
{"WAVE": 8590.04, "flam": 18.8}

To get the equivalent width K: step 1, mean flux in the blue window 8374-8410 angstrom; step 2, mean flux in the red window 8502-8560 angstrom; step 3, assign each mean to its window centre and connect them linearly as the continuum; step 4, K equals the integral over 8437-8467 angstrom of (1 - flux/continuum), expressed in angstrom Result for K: 2.59 angstrom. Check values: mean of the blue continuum 19.8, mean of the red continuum 19.9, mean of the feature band 18.1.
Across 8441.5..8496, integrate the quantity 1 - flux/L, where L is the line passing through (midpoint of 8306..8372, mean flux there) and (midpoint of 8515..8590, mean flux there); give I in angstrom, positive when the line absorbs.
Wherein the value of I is 2.7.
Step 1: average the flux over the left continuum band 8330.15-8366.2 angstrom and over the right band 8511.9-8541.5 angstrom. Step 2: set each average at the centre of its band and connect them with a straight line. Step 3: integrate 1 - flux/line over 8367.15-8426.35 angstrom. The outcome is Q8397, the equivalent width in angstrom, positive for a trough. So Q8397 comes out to 3.2 angstrom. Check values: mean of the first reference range 20.6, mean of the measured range 19.2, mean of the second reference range 19.6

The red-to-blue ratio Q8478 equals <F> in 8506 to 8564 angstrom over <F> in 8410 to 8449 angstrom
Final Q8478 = 1.12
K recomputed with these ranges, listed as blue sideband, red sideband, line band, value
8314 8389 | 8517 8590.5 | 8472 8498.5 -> 0.7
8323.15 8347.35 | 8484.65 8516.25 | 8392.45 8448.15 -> 5.9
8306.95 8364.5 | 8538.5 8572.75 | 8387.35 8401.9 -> 0.1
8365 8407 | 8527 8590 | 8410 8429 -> 2.3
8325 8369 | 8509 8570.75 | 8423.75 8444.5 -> 3.0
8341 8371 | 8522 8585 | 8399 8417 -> -0.1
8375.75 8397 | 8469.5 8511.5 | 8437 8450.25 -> 0.8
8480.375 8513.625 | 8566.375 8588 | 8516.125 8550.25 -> 0.3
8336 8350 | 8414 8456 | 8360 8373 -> -0.2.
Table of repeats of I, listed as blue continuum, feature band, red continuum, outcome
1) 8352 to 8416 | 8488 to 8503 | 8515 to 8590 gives -0.34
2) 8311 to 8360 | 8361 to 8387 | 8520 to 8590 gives 1.13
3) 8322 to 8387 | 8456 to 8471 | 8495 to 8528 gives 1.38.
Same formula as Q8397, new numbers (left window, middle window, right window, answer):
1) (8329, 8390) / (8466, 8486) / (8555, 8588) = 0.45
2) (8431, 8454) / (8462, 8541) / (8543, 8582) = -3.79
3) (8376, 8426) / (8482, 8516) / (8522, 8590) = -1.63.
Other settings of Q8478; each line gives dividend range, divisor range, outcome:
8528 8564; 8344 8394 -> 0.97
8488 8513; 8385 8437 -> 1.08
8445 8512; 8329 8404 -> 0.95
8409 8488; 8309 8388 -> 0.90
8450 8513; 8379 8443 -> 1.04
